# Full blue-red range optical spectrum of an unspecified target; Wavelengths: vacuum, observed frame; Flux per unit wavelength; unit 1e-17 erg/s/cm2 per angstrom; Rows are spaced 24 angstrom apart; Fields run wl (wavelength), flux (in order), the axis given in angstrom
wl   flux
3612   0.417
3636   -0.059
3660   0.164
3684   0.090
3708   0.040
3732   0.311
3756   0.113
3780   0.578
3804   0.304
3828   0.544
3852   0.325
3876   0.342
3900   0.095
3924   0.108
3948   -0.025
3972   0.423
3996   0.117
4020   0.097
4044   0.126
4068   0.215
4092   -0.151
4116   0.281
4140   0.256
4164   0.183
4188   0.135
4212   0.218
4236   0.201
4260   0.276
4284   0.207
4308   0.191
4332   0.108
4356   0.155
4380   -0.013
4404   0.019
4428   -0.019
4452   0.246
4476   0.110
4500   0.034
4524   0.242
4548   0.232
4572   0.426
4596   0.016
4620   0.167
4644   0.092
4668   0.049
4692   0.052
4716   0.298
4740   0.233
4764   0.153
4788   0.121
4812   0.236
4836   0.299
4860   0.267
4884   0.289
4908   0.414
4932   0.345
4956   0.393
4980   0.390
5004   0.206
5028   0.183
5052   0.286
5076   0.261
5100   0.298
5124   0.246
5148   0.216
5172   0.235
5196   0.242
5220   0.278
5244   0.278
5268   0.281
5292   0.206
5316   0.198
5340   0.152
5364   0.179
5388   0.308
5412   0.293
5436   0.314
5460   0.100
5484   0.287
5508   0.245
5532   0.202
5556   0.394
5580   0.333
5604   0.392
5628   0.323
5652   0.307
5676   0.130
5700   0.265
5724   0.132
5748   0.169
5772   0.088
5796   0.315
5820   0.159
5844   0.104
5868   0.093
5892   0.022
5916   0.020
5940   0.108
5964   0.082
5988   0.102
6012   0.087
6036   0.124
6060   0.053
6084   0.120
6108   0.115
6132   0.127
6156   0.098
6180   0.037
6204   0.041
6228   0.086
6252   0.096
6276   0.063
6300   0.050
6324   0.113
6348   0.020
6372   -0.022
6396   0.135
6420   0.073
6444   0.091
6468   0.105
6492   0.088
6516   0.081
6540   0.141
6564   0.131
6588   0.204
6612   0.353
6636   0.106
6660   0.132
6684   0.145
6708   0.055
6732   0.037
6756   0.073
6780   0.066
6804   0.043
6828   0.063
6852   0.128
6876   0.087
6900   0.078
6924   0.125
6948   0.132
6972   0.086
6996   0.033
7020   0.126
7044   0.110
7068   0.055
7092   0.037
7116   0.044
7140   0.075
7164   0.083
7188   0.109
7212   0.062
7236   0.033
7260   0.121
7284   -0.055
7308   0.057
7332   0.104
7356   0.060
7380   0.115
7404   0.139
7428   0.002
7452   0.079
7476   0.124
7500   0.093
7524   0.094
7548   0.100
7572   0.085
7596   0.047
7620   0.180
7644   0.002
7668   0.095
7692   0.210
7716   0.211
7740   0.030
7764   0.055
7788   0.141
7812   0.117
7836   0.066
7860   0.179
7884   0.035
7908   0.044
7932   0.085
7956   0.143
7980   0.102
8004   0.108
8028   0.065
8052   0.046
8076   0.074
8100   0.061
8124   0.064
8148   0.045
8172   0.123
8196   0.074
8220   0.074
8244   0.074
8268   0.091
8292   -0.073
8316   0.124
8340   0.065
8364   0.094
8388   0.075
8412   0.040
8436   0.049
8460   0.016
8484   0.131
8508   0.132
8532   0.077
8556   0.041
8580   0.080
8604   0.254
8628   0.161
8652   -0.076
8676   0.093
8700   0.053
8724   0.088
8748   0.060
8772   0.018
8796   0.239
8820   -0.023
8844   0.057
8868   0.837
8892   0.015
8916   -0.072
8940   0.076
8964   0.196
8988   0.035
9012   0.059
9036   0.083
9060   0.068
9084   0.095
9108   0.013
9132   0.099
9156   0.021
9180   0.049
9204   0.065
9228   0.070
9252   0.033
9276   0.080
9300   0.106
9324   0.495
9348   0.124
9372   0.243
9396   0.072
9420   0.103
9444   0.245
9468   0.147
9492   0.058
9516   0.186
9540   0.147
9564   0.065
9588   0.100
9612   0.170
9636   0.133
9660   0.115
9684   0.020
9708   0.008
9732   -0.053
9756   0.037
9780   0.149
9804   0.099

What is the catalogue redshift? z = 0.77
